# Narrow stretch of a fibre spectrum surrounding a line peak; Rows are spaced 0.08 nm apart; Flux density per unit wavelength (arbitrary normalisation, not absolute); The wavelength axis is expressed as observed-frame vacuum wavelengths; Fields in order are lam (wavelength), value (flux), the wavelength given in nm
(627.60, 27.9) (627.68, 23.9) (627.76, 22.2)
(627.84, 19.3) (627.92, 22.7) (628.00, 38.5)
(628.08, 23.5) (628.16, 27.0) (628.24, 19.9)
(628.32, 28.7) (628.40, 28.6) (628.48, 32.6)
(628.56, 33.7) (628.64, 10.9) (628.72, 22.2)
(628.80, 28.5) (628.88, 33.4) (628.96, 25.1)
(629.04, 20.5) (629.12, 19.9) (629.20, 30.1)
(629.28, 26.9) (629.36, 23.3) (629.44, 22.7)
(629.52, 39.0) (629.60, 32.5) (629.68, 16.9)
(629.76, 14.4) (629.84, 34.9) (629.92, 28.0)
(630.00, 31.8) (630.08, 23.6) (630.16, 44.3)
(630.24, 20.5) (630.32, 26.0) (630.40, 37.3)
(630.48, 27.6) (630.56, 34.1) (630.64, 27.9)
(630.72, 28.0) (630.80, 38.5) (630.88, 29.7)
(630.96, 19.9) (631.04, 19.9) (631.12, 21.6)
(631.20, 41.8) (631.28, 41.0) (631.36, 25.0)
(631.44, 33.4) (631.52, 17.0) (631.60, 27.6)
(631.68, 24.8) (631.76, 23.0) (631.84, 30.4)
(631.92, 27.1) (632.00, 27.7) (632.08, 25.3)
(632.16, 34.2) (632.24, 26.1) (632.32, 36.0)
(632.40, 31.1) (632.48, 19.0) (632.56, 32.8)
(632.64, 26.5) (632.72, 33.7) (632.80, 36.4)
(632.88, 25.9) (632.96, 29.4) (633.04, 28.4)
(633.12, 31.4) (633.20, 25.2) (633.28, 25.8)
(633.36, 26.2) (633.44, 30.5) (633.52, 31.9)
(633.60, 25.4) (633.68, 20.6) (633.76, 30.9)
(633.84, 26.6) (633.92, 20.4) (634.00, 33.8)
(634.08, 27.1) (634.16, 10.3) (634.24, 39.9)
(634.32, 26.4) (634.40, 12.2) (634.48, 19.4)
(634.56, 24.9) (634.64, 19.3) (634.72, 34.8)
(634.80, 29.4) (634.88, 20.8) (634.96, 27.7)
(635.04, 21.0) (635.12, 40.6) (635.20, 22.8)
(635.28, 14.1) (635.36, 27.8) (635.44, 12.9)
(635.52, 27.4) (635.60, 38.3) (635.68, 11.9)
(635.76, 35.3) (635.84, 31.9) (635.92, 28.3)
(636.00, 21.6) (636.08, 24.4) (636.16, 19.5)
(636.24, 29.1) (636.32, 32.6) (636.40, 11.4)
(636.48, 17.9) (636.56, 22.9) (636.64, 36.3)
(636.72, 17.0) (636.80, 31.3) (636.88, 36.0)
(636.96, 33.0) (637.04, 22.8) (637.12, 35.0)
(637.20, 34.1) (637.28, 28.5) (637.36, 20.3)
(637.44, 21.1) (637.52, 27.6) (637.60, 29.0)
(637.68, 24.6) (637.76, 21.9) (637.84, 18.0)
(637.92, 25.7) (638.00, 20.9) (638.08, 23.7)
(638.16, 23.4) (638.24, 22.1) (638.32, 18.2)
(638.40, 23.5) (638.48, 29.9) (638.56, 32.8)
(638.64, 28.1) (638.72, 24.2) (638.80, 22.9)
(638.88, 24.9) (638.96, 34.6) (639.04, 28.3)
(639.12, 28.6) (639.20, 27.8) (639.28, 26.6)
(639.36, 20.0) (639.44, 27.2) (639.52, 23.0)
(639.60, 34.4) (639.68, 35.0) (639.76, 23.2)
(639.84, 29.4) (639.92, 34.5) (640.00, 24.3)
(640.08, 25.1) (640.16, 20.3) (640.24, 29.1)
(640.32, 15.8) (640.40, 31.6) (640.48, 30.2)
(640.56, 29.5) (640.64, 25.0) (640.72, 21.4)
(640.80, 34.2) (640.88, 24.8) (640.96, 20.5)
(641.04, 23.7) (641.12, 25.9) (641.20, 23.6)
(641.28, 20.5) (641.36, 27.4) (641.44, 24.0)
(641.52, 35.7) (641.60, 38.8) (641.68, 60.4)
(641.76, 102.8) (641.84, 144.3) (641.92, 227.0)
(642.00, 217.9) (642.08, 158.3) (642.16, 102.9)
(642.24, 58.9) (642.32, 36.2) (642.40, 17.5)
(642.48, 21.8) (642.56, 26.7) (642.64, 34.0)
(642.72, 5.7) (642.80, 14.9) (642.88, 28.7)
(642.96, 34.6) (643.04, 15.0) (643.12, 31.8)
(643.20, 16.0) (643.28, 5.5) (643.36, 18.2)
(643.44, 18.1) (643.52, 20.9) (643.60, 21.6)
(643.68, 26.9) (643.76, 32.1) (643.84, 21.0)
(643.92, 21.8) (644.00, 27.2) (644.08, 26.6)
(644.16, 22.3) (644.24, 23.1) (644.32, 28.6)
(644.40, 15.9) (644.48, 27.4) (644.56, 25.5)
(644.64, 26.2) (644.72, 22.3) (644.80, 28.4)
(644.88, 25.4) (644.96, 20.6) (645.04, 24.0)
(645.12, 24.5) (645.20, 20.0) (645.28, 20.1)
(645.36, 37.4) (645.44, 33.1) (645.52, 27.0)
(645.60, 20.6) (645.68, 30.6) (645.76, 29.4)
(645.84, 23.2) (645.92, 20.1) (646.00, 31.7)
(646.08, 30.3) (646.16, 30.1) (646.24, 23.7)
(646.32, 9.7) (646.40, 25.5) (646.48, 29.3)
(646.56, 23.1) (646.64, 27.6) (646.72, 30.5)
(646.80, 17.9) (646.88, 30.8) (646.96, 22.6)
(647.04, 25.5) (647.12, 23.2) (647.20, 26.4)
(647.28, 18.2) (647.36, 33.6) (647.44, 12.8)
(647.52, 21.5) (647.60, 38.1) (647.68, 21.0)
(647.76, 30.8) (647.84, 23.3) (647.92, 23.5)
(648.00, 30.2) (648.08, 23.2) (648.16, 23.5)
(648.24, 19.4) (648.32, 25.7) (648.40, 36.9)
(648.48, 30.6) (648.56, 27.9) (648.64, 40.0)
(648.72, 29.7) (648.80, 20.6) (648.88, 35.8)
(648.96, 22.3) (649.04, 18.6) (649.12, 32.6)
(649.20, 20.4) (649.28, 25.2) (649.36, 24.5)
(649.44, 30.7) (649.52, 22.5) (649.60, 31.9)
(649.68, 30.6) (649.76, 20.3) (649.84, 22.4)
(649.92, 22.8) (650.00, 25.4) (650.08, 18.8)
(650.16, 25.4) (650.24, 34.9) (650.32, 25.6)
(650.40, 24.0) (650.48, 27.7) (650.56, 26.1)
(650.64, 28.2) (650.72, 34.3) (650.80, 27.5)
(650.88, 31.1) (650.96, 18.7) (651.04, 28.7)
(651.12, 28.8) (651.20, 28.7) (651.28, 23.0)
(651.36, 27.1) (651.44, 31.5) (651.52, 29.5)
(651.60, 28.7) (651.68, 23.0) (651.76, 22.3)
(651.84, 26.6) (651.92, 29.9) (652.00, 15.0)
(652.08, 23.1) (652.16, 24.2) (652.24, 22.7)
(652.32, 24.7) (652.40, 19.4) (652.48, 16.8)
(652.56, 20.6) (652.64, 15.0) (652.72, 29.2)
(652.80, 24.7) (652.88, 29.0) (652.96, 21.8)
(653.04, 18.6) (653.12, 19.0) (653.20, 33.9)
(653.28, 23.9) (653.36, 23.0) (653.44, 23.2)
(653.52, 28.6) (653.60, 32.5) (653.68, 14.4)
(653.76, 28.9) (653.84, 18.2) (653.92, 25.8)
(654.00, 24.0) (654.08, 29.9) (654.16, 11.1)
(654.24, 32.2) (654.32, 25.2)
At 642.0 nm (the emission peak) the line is H-beta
